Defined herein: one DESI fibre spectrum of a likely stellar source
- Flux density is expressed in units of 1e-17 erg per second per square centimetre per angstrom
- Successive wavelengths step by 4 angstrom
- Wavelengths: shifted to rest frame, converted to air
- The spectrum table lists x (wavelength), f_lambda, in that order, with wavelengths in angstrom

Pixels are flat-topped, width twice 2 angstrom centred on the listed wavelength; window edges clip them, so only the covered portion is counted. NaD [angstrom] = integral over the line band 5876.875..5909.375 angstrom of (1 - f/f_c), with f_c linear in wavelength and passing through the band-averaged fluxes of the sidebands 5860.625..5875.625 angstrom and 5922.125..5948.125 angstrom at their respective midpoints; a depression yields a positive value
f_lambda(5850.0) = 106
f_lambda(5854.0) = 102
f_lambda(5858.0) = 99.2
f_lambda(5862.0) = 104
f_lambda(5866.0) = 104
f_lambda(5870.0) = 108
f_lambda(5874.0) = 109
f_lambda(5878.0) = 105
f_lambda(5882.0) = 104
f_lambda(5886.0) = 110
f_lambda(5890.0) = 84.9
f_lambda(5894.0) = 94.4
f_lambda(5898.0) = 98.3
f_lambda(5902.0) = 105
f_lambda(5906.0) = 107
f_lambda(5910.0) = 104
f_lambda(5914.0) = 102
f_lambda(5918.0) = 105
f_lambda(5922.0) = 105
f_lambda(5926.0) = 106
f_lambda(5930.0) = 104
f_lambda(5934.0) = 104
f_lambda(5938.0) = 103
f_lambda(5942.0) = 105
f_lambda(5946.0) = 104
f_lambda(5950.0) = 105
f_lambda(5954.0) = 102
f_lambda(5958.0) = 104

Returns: 1.4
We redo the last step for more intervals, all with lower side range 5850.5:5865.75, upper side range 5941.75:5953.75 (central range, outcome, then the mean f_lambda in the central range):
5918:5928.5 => -0.16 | 105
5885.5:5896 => 0.87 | 94.5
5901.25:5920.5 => -0.21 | 105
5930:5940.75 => 0.03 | 104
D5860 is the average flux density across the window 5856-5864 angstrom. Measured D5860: 102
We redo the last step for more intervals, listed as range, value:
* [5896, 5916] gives 103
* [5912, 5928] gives 104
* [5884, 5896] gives 96.4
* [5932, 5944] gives 104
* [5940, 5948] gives 104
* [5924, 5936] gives 105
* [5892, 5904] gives 99.2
